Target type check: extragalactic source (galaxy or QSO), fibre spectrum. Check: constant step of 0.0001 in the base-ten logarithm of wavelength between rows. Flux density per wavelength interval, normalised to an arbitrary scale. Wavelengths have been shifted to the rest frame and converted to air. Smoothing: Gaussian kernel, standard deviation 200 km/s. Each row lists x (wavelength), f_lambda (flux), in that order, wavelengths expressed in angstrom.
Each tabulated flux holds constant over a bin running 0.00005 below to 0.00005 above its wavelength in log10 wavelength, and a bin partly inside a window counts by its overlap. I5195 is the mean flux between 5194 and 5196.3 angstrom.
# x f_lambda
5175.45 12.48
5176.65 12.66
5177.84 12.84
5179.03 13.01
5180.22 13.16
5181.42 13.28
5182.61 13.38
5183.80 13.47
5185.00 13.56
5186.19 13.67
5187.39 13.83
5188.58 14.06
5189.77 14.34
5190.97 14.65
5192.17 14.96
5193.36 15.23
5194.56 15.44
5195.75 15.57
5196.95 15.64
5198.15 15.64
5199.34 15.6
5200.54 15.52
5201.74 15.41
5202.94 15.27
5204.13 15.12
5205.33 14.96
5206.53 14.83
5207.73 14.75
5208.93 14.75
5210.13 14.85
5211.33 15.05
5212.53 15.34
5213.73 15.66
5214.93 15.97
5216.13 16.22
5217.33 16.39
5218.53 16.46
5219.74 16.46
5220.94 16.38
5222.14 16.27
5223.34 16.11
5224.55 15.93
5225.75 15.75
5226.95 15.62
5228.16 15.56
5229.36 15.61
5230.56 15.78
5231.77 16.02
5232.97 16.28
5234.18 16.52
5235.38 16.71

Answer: 15.5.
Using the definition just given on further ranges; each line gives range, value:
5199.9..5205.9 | 15.3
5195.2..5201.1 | 15.6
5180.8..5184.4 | 13.4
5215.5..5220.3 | 16.4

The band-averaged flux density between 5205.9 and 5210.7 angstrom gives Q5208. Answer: 14.8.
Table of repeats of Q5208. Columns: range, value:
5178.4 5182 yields 13.1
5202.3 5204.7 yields 15.2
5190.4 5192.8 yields 14.8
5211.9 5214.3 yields 15.5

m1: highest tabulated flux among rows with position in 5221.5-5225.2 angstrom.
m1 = 16.27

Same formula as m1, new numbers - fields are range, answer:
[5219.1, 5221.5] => 16.46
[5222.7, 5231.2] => 16.11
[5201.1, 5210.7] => 15.41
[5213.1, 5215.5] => 15.97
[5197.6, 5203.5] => 15.64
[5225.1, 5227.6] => 15.75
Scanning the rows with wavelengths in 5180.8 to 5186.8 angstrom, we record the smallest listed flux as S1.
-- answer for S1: 13.28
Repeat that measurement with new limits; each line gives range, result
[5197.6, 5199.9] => 15.6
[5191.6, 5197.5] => 14.96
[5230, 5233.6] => 15.78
